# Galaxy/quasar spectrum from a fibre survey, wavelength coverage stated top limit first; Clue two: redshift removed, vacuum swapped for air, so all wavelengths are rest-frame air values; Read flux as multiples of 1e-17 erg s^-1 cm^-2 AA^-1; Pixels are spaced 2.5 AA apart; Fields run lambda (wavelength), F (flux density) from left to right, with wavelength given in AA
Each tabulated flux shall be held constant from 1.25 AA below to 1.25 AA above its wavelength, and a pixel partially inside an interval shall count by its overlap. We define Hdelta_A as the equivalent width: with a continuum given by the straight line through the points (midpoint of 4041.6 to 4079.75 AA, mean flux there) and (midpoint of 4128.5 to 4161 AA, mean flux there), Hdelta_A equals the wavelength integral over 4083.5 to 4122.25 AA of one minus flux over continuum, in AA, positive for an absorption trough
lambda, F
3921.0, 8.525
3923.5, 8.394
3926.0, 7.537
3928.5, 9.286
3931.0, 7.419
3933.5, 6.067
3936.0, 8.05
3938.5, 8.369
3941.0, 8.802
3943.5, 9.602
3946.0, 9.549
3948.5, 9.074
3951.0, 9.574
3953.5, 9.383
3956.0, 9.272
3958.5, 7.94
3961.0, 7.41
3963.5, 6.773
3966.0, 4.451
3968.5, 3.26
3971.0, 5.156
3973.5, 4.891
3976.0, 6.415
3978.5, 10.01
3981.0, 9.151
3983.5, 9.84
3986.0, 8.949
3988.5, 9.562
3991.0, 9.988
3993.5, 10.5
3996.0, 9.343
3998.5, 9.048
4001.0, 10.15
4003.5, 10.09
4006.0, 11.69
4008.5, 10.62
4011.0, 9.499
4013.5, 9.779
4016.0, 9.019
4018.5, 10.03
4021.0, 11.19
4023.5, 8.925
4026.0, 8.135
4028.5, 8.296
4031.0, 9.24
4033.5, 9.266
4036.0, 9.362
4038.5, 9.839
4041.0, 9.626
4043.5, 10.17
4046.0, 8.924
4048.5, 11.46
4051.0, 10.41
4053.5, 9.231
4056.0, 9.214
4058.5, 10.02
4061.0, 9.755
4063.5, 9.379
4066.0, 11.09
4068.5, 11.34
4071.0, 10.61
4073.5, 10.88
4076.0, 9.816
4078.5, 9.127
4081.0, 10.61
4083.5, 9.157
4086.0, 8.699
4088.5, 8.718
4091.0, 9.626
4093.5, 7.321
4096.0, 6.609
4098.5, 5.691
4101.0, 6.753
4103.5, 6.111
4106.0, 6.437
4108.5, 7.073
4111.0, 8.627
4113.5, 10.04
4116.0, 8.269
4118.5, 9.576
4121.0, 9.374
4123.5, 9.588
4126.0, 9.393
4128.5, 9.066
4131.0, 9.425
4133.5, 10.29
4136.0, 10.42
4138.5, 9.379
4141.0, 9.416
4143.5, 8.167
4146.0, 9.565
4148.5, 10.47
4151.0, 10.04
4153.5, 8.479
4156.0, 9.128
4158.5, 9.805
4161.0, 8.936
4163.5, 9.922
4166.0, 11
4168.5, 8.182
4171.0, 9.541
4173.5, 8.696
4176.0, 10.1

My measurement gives 7.2 AA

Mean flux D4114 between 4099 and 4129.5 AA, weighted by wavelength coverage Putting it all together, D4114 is 8.29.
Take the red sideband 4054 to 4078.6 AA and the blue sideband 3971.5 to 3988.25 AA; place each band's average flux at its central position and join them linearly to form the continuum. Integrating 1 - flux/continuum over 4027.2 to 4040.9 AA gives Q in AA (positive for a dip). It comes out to 0.3 AA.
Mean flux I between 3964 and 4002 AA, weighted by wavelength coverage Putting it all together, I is 8.01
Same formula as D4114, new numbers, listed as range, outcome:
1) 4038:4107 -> 9.17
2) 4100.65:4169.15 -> 9.07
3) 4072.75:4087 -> 9.69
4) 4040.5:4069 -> 10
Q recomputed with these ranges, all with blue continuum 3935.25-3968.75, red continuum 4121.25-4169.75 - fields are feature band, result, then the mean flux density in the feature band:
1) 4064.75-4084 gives -3.0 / 10.4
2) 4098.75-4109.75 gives 3.2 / 6.51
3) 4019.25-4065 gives -4.4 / 9.59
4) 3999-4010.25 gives -2.6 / 10.5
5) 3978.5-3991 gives -1.7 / 9.5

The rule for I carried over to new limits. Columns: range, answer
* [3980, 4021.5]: 9.89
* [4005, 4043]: 9.63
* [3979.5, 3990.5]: 9.43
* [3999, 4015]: 10.2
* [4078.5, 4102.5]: 8.16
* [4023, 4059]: 9.47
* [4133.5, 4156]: 9.52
